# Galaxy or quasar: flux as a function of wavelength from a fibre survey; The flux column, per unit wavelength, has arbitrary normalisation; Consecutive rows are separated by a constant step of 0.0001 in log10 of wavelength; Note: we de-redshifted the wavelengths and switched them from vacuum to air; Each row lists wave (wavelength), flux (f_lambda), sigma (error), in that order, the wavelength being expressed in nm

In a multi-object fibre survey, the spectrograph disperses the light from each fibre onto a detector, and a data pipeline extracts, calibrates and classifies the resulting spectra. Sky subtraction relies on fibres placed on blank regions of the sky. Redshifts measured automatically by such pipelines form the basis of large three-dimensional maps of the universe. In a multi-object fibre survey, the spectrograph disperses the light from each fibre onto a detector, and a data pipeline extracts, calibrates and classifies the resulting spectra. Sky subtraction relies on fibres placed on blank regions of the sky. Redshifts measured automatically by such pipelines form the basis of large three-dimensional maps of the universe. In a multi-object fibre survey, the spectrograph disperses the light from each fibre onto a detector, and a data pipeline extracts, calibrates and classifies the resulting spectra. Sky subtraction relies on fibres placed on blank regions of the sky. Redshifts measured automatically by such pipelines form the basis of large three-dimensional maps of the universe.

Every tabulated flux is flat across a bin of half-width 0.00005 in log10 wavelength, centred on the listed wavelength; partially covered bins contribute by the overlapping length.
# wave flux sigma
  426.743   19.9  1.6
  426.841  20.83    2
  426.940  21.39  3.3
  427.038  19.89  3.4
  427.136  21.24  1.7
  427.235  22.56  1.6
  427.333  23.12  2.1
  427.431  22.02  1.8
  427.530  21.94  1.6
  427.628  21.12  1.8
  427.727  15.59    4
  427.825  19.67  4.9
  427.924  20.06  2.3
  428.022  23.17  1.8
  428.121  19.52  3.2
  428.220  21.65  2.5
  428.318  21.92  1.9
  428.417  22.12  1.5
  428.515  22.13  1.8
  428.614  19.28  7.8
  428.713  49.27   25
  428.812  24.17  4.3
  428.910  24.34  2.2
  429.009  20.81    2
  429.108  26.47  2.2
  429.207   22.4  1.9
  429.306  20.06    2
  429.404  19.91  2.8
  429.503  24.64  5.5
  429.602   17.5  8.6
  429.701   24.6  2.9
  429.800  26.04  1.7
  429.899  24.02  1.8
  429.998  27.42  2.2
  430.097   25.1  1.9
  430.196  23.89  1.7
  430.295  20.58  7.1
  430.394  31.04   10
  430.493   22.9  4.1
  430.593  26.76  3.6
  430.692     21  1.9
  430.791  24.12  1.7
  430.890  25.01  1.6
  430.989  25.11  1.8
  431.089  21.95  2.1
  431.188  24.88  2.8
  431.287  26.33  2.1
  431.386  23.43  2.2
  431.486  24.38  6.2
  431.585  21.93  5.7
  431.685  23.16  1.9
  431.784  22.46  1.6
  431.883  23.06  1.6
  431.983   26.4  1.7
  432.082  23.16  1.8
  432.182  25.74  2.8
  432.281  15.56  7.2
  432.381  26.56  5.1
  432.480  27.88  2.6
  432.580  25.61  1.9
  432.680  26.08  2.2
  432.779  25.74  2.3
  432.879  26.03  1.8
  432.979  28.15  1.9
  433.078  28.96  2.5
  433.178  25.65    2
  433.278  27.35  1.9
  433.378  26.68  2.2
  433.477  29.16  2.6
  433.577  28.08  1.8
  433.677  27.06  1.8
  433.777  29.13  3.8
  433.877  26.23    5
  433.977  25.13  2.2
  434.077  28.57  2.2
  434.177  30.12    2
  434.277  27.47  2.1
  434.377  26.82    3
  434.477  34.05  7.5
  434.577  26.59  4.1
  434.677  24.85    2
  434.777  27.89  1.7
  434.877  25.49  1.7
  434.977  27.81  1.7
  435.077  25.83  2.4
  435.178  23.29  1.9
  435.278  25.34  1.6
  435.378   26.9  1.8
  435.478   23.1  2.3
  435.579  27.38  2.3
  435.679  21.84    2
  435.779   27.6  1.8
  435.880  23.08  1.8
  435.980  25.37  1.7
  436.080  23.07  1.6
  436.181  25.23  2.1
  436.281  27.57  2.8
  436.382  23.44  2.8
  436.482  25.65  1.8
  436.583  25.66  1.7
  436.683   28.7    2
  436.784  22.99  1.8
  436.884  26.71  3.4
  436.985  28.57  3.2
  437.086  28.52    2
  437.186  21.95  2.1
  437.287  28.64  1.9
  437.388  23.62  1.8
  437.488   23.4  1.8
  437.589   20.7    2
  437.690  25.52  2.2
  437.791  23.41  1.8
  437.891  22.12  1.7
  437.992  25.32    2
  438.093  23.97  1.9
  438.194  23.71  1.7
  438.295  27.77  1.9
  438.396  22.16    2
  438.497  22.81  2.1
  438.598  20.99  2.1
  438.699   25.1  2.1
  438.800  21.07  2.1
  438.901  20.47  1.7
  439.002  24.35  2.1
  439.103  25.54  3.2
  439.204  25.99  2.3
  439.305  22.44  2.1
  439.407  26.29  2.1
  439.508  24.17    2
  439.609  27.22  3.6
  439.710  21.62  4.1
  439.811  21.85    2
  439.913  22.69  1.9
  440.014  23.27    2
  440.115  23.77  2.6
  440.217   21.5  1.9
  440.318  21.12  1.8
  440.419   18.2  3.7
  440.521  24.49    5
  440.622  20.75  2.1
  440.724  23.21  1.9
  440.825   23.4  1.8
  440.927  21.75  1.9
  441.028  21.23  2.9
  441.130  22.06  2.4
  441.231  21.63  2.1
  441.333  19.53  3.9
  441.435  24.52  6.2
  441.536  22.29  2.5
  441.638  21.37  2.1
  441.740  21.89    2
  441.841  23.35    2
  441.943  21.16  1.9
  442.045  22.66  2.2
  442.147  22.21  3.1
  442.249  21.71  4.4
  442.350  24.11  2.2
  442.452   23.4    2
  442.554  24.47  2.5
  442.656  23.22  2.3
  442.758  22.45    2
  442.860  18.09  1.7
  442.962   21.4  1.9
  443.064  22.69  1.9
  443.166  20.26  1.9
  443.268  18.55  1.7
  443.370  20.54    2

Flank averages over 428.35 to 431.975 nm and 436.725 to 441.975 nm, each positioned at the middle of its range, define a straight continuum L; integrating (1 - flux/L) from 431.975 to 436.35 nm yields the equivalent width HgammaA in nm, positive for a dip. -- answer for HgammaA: -0.44 nm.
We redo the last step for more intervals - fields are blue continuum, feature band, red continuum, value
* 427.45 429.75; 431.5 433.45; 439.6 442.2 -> -0.222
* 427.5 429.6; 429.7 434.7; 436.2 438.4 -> -0.406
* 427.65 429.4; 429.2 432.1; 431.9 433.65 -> 0.081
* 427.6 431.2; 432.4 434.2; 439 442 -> -0.311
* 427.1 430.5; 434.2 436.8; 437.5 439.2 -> -0.283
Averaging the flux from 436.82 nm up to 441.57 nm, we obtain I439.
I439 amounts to 23.4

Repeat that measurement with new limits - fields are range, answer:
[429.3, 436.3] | 25.3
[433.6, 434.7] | 27.9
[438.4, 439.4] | 23.3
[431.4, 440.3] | 25.1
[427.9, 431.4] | 24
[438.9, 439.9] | 24.1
